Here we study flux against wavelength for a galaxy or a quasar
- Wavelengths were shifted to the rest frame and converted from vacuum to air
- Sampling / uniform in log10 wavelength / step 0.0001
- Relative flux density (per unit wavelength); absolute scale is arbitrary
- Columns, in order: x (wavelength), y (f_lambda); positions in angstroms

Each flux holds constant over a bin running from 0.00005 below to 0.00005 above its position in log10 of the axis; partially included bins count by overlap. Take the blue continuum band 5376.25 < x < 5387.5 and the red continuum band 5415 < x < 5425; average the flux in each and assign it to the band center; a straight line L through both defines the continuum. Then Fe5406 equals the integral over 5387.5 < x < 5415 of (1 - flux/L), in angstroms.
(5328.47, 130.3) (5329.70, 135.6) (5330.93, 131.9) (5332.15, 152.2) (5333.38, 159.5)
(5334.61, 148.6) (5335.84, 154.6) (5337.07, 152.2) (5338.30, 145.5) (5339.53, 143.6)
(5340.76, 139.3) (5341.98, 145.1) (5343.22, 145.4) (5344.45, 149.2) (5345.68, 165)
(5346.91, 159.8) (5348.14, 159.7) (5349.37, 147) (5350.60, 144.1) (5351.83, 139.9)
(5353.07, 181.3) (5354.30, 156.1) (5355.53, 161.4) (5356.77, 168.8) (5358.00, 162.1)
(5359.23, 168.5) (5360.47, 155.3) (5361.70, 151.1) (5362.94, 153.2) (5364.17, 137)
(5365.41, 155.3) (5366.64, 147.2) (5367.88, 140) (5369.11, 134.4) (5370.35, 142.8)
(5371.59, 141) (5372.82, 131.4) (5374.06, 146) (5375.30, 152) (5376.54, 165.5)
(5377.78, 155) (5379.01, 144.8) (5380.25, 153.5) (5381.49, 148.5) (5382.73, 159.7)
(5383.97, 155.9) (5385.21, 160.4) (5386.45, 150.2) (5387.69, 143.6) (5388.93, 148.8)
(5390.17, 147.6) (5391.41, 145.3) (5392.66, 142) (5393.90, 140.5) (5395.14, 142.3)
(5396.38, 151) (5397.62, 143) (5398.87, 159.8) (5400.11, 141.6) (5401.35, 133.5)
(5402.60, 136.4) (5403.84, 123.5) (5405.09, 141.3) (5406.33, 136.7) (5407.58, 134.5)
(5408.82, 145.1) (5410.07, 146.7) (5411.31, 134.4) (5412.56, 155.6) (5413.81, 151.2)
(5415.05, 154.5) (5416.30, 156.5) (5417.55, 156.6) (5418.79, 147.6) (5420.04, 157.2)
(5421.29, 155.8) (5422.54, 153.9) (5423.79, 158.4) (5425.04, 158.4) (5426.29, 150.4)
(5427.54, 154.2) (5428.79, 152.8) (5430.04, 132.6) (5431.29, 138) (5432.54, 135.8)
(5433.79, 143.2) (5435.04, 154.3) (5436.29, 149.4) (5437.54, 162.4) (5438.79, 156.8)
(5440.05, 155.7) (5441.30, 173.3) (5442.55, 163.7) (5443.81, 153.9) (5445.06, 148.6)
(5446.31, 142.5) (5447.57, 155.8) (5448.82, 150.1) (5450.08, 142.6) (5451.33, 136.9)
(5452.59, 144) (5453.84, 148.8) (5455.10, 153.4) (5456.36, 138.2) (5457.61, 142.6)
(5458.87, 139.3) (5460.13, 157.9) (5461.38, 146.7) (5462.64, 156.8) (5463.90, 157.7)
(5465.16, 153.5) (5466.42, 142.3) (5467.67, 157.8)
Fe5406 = 2.0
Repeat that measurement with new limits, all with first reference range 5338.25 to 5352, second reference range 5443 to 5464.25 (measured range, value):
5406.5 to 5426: -0.3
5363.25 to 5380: 0.3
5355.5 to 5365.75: -0.5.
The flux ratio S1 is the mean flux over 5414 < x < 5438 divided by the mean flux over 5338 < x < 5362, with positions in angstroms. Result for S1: 0.98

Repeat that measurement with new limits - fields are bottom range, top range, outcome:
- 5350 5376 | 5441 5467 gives 0.99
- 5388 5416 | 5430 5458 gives 1.04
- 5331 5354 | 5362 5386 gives 0.98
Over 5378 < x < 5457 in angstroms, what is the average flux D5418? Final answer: 149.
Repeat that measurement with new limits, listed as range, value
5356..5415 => 147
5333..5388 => 152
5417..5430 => 154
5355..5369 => 154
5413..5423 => 154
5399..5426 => 147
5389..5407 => 142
